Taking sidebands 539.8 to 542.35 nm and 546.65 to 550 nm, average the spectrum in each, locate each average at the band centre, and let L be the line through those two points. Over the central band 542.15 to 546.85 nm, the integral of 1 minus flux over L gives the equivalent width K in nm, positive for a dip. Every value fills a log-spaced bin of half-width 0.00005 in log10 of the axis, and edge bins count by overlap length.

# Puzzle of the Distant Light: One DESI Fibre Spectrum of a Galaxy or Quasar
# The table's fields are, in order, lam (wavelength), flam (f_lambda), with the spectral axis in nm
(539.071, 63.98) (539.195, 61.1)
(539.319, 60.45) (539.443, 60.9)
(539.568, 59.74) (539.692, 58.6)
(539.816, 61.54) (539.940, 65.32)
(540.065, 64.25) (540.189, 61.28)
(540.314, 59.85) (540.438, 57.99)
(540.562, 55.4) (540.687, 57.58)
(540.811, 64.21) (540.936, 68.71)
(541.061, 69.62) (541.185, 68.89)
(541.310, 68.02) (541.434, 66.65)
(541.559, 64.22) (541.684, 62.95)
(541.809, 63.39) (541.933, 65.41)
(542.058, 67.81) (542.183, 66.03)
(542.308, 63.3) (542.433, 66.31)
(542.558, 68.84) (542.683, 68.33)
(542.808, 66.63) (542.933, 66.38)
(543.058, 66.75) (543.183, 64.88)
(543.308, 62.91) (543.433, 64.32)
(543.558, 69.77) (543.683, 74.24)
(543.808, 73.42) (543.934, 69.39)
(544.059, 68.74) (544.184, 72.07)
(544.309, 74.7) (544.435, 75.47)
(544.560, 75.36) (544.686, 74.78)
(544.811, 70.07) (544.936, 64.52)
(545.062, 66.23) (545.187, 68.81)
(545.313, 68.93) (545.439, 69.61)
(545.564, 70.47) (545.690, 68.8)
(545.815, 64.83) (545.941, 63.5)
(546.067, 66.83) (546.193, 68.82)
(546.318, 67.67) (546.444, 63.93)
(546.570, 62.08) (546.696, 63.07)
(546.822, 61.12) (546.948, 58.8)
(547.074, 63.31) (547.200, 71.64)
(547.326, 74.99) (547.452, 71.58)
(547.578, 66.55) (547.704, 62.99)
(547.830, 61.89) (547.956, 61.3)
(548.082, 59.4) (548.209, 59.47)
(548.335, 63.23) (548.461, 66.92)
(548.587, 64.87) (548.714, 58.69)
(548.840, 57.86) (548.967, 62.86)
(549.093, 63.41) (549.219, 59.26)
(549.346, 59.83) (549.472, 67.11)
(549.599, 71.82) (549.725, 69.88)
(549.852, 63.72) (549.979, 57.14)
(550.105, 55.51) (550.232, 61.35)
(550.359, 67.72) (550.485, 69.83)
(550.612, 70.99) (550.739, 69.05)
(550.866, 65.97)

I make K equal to -0.30 nm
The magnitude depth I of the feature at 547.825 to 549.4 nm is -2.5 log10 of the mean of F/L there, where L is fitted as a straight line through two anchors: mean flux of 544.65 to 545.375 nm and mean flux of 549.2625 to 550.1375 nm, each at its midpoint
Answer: 0.06 mag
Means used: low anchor 68.7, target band 61.4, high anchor 63.8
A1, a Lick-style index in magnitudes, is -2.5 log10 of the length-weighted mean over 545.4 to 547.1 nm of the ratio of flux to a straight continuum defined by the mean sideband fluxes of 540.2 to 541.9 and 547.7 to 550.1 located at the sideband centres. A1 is -0.04 mag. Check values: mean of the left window 63.6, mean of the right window 62.5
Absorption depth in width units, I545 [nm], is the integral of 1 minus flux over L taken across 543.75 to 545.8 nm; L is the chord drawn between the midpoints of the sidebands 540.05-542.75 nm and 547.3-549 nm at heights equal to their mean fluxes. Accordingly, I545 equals -0.21 nm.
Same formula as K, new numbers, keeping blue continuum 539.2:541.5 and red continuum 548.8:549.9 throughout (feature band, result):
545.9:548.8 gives -0.029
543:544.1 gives -0.088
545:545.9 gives -0.066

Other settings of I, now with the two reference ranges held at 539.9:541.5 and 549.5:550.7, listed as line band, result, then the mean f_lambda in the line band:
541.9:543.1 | -0.04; 66.6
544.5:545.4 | -0.09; 69.7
